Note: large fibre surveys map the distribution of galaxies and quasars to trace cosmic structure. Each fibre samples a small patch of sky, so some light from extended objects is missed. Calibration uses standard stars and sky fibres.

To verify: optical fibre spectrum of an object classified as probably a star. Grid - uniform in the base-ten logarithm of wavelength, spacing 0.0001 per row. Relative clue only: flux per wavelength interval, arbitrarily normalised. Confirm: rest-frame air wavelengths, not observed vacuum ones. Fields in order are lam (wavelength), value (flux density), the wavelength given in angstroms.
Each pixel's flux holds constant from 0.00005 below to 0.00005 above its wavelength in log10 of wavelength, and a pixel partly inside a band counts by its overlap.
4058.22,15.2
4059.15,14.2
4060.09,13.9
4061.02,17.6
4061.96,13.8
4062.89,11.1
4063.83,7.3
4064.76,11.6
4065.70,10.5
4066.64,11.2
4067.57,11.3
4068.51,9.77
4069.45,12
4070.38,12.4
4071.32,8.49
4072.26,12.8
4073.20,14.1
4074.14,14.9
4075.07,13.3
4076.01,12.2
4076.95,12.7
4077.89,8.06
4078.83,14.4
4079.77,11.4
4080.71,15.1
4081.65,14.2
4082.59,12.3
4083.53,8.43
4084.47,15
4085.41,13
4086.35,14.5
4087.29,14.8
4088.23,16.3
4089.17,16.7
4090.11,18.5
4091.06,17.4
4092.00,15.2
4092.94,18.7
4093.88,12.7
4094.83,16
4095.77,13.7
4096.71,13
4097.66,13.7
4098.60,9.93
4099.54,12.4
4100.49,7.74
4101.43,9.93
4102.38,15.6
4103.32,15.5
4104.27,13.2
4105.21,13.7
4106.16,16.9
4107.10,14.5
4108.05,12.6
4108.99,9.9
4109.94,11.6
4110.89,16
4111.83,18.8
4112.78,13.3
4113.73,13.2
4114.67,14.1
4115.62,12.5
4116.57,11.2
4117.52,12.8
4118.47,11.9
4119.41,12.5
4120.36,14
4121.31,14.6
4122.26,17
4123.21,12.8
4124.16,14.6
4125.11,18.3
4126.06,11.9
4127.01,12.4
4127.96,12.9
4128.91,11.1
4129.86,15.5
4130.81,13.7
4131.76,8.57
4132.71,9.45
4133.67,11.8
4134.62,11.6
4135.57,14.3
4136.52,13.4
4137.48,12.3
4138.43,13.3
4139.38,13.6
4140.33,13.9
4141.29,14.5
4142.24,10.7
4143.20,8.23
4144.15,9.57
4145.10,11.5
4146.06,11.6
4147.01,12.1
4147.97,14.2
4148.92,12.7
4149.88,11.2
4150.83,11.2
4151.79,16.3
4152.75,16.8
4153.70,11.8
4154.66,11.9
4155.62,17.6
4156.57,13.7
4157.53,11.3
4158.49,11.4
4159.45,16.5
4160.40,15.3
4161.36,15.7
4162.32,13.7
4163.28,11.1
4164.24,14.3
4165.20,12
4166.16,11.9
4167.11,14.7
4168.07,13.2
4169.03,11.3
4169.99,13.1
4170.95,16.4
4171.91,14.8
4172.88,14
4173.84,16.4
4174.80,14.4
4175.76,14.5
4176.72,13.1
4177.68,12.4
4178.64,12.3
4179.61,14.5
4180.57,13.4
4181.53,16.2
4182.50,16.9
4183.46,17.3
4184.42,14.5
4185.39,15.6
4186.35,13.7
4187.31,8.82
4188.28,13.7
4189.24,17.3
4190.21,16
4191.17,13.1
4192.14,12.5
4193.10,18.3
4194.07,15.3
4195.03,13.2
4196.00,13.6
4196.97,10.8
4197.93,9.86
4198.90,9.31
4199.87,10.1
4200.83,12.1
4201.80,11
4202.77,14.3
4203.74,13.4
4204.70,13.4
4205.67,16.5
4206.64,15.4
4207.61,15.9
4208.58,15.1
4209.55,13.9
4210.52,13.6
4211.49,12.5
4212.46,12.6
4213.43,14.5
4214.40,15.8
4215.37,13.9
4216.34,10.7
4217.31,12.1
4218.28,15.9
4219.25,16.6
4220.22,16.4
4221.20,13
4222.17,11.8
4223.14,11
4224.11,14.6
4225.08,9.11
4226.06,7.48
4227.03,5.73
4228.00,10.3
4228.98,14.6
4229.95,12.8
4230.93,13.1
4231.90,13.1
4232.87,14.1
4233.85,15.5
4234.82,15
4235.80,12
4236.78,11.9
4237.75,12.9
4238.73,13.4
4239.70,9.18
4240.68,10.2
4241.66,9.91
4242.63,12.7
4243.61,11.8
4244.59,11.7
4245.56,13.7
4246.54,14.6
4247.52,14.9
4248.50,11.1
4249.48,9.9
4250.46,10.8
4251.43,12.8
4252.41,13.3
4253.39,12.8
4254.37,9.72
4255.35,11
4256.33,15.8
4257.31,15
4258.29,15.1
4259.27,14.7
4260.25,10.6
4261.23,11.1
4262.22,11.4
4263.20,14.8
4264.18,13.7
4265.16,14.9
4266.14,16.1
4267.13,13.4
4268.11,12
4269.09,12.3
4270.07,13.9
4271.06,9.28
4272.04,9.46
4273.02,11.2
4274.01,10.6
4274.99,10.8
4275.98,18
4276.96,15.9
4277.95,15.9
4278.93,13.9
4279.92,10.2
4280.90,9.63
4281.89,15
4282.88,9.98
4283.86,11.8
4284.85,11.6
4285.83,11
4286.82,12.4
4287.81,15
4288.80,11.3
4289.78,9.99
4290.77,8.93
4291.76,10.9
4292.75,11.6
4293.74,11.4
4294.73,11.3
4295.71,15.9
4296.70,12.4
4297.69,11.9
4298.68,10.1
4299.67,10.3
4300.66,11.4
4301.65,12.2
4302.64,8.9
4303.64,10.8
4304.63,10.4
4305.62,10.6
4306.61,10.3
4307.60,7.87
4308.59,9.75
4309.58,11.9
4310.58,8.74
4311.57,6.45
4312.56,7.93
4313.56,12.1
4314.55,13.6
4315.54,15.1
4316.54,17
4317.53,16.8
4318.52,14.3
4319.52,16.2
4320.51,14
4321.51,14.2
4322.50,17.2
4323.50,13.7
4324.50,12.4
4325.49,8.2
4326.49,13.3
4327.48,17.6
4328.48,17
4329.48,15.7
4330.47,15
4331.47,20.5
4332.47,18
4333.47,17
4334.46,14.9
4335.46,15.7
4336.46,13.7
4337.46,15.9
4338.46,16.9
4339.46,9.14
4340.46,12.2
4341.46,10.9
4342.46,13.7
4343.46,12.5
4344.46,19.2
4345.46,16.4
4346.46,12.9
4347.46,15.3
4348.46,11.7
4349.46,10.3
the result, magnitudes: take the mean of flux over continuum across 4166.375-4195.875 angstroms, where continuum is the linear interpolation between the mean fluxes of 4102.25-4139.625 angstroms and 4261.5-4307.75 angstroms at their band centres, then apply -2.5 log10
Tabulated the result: -0.12 mag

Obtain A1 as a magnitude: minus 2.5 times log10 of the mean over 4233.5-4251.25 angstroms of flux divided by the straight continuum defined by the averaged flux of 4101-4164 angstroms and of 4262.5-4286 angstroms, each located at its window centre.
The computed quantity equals 0.05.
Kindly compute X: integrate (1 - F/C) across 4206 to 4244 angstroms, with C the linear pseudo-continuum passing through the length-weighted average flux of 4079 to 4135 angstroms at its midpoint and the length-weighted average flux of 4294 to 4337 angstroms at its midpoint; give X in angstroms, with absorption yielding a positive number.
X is 1.3 angstroms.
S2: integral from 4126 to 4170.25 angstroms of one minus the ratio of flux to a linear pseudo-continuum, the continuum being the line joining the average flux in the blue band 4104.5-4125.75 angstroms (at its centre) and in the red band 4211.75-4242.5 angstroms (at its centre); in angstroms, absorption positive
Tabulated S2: 2.4 angstroms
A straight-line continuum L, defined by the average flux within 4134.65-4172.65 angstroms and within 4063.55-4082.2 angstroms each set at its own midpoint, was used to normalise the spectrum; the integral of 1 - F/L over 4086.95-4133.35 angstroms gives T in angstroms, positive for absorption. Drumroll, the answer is -4.7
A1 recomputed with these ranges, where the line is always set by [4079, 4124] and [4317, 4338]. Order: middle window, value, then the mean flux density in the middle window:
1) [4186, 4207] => 0.094 mag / 13.2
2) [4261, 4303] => 0.225 mag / 12.2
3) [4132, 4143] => 0.134 mag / 12.4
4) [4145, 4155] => 0.099 mag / 12.9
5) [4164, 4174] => 0.041 mag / 13.7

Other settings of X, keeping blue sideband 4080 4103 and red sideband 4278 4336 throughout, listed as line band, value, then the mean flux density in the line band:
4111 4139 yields 1.0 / 13.3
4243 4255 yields 0.7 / 12.2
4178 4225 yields -1.6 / 13.8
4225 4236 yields 0.9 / 12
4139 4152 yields 1.4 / 12.1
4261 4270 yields -0.3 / 13.4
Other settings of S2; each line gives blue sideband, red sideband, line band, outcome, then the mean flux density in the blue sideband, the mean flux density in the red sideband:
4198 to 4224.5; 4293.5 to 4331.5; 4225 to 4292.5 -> 3.8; 13.5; 12.6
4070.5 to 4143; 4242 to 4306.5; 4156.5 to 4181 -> -1.4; 13.4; 12.3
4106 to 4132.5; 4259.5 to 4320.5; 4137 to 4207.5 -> -2.4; 13.5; 12.1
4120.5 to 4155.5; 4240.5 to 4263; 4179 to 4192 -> -2.0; 12.9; 12.4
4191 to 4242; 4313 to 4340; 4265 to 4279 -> 0.8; 12.9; 15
